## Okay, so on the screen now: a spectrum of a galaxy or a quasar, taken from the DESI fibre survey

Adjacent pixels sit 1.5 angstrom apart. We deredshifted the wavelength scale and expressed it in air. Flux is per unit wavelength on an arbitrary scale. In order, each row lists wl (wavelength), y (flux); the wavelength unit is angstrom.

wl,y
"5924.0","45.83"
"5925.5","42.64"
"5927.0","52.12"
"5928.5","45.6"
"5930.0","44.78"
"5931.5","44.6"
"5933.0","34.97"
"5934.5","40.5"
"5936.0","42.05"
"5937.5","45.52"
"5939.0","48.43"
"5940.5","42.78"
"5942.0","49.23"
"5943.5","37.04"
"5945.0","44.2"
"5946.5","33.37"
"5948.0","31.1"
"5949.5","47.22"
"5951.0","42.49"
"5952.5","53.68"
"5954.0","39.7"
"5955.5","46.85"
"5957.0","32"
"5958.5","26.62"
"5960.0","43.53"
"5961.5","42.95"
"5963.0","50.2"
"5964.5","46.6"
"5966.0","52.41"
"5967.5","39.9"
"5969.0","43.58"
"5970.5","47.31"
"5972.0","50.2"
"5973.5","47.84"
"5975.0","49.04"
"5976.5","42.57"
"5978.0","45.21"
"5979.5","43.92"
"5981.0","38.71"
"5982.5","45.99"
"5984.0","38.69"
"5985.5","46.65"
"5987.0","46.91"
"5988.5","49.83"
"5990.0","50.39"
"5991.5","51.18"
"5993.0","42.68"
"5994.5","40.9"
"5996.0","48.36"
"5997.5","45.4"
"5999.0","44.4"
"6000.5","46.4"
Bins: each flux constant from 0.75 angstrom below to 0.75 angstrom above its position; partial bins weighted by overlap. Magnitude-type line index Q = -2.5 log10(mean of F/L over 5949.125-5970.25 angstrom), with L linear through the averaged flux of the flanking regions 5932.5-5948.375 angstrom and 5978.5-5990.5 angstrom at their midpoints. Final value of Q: -0.01 mag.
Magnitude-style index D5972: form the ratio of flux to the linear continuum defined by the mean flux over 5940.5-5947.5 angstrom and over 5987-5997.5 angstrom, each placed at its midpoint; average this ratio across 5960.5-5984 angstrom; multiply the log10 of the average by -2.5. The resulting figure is -0.03 mag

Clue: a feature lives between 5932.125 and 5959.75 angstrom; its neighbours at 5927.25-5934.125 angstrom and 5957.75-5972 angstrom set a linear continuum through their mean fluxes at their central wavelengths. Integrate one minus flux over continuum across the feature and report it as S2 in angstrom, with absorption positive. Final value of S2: 1.55 angstrom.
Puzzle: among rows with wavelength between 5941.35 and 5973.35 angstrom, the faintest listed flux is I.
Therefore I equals 26.62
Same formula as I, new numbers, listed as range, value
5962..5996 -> 38.69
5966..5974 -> 39.9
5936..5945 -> 37.04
